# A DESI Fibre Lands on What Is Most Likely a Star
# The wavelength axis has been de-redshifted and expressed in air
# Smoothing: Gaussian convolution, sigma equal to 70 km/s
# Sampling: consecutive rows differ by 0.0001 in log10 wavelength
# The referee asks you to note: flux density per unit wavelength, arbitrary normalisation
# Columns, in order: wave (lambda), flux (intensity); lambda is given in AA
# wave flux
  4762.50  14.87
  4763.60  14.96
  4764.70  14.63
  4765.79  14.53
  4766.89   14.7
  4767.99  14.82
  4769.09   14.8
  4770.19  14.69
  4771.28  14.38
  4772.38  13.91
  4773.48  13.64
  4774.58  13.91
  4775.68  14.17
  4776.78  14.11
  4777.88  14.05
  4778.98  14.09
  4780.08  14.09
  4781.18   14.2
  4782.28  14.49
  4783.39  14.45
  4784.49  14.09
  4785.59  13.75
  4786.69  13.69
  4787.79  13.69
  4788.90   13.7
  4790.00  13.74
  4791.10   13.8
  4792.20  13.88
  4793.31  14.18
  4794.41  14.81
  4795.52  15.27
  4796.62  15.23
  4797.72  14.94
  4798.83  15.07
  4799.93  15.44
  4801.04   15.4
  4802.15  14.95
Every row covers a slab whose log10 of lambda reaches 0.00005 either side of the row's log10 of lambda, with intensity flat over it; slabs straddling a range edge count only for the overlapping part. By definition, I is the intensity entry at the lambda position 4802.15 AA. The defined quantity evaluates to 14.95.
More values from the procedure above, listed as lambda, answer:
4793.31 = 14.18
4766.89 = 14.7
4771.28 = 14.38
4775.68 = 14.17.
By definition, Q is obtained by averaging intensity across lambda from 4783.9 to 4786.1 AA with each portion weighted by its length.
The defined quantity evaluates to 14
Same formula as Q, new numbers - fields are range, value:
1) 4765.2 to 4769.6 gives 14.7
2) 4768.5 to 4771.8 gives 14.6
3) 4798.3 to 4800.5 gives 15.3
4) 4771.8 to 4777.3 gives 13.9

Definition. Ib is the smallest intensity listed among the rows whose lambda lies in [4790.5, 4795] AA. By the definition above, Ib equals 13.8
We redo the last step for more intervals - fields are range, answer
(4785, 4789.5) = 13.69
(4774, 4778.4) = 13.91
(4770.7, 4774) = 13.64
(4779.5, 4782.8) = 14.09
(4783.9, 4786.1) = 13.75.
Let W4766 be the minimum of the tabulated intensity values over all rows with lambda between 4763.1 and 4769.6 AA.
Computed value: 14.53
